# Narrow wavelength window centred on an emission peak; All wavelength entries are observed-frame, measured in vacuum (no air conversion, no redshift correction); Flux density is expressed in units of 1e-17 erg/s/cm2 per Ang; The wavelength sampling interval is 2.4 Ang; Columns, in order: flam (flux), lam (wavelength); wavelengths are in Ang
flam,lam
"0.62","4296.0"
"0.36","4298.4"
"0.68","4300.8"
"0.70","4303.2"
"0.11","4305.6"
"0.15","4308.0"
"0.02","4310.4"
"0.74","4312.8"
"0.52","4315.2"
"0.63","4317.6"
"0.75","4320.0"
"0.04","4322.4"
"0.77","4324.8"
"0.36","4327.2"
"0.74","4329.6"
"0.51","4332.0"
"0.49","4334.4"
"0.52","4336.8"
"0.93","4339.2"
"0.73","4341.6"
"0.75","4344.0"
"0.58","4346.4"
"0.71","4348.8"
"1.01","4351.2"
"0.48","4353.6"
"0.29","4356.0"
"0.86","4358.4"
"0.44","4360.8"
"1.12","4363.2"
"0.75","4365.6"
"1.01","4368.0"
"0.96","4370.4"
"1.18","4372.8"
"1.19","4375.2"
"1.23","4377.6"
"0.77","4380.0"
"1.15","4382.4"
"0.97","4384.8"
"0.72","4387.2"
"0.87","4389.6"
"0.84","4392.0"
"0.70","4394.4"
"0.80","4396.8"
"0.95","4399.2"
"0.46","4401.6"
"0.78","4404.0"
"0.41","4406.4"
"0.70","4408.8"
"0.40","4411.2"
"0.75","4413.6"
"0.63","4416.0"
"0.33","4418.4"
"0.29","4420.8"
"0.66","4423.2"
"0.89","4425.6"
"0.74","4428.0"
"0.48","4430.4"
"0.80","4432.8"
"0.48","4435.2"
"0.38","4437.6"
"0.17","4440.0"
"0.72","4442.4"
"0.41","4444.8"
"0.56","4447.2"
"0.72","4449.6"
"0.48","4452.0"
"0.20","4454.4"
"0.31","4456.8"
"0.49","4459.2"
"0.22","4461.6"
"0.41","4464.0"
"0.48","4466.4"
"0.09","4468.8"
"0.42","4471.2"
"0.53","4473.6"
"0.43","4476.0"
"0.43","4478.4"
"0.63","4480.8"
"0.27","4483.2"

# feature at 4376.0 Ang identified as C IV 1549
